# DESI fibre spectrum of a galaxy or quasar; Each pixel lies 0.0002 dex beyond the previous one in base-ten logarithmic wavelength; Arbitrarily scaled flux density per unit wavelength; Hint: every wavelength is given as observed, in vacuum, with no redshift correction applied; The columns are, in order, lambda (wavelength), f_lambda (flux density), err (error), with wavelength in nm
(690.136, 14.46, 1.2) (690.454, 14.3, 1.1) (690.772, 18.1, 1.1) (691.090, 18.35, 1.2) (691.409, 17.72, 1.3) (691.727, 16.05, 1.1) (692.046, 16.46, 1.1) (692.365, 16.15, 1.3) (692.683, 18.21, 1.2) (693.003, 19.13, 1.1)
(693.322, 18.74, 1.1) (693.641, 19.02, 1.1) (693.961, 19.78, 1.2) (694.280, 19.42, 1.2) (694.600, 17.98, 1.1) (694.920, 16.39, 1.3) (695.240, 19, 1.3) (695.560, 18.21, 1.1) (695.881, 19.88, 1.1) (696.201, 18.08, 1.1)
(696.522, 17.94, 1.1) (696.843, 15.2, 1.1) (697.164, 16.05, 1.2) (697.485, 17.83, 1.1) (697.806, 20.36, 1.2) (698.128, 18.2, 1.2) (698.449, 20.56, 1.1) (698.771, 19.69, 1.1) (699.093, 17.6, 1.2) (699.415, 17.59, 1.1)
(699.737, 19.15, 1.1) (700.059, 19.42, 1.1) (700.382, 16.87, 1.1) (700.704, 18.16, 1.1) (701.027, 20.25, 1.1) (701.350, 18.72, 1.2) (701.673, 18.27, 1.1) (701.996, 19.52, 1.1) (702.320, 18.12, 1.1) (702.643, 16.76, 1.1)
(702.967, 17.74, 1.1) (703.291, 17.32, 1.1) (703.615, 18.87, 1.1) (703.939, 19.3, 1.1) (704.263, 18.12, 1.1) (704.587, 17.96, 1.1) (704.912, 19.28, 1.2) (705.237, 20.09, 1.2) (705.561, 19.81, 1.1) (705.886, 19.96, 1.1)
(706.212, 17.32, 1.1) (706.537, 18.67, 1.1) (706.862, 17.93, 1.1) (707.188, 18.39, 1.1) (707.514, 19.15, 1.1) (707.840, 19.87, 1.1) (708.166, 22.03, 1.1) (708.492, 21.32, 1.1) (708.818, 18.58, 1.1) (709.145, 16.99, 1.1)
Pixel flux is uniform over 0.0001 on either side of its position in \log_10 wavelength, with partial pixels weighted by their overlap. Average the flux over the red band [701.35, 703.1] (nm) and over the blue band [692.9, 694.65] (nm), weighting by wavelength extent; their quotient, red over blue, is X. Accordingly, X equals 1.0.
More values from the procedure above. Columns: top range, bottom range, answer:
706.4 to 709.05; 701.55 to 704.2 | 1.07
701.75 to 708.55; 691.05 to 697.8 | 1.05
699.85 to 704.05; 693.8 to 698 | 1.01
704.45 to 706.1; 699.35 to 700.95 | 1.05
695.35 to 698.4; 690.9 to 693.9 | 1.01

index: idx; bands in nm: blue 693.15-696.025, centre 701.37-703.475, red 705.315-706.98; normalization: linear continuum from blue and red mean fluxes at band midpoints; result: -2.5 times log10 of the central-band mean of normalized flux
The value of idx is 0.05 mag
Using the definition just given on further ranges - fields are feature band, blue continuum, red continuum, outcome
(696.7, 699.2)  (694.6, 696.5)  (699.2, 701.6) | 0.011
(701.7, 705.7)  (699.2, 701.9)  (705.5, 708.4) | 0.020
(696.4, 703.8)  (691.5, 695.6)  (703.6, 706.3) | 0.019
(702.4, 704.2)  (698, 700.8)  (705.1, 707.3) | 0.044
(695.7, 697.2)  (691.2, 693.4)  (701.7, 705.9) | 0.020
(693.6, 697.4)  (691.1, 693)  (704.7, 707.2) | -0.025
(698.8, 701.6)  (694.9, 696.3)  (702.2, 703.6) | -0.034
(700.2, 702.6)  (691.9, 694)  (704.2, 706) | 0.025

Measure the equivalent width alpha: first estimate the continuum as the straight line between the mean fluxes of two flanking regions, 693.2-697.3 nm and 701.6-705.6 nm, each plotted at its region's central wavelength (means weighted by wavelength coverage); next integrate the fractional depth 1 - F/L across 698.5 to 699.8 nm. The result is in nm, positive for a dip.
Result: -0.02 nm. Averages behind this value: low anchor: 18.1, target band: 18.6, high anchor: 18.5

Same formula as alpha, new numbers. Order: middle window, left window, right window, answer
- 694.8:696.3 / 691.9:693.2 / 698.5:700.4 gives -0.03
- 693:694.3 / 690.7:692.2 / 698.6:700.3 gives -0.11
